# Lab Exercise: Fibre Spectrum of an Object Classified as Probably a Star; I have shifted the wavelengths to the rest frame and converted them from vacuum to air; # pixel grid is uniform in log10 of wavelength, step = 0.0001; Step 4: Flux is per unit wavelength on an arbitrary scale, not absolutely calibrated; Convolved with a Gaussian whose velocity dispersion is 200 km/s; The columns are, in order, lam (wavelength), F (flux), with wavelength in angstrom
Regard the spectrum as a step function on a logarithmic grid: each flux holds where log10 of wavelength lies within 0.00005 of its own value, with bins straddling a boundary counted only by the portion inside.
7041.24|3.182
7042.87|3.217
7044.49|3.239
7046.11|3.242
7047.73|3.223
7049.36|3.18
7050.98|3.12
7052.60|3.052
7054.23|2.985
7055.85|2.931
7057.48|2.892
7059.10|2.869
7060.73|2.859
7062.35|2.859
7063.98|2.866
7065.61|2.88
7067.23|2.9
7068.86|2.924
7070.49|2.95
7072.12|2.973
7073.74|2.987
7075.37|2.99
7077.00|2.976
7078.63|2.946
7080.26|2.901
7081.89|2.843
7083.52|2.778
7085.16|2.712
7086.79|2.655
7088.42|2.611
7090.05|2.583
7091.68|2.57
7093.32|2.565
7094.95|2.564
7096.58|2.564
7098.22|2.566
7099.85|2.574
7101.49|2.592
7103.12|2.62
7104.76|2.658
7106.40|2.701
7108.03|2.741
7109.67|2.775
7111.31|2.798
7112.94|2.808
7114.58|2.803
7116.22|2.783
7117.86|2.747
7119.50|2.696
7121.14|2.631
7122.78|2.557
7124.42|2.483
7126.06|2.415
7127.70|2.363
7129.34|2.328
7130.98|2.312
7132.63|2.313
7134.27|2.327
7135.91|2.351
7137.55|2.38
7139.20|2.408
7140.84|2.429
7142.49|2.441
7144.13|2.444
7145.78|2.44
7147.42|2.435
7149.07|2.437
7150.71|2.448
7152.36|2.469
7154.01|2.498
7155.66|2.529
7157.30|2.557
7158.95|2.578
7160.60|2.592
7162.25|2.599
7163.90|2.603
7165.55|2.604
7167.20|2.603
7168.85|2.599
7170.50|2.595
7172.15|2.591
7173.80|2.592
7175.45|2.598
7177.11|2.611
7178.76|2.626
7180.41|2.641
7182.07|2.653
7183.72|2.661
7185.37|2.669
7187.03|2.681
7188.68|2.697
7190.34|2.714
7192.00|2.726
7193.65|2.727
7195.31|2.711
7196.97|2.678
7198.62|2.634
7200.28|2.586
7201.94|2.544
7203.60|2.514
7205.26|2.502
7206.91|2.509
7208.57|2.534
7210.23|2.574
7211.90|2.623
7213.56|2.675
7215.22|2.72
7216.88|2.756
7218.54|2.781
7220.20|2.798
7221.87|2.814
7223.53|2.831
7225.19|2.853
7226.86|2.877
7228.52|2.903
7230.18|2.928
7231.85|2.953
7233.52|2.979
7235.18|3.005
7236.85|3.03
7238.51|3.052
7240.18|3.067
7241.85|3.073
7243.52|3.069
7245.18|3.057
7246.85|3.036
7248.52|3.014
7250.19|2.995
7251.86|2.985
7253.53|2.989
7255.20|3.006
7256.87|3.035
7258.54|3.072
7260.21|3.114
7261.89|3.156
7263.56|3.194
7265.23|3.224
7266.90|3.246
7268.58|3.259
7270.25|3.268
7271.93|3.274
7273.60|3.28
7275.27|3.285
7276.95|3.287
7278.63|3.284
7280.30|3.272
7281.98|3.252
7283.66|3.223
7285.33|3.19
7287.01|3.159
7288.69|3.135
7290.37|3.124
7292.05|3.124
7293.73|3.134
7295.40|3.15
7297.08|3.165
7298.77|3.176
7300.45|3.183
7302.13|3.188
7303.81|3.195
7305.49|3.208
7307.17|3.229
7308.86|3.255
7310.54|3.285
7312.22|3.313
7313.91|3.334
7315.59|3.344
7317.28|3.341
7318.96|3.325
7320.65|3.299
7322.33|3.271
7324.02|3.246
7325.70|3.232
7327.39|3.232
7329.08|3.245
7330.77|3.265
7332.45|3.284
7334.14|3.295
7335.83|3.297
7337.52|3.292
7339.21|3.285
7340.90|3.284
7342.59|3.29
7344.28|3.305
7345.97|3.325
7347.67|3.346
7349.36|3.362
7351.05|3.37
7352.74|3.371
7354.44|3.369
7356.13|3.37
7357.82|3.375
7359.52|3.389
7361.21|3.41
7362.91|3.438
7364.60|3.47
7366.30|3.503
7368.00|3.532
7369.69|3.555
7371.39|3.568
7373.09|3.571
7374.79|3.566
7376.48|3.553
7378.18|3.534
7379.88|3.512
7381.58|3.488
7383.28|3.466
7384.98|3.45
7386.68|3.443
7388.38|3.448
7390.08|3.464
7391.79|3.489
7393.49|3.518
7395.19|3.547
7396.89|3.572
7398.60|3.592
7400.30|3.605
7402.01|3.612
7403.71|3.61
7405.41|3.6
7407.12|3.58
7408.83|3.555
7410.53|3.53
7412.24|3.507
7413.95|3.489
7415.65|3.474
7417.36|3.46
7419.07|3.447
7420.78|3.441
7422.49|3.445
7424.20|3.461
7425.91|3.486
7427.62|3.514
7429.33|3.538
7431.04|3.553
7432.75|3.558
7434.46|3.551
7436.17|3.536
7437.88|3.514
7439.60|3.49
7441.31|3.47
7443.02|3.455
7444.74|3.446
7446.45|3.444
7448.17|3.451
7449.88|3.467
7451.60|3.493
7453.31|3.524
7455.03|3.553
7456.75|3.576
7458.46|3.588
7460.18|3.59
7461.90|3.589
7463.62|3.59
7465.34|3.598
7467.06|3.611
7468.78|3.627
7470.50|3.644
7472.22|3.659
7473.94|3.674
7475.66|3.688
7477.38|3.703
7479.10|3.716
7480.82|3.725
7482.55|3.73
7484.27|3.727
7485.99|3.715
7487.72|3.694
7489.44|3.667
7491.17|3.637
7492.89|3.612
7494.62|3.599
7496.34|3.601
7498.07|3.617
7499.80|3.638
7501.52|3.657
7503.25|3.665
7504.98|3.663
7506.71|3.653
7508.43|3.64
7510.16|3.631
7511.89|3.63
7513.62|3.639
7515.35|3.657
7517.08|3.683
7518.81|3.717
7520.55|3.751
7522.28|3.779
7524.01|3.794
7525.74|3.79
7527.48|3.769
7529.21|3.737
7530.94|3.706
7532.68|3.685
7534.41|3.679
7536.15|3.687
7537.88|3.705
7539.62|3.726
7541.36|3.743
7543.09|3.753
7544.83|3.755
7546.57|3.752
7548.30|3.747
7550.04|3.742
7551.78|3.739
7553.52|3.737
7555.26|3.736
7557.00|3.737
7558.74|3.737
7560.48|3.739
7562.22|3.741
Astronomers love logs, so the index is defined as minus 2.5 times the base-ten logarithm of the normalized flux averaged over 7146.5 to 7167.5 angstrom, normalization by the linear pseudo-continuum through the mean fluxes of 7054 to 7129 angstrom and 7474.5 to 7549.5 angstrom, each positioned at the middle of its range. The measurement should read 0.144 mag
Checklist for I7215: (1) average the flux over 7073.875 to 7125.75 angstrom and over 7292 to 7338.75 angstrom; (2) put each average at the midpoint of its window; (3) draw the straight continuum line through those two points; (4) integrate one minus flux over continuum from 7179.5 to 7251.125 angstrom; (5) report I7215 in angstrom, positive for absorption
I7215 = 5.0 angstrom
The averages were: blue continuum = 2.7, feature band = 2.79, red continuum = 3.25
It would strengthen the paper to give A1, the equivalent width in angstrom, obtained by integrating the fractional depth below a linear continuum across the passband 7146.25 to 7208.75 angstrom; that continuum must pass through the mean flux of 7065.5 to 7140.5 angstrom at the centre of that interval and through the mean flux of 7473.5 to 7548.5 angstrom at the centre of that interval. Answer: 5.6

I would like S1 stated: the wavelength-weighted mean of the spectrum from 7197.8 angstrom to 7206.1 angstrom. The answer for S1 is 2.56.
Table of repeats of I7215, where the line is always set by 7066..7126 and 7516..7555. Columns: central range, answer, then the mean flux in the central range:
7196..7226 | 3.3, 2.66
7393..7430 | -0.8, 3.53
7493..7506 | 0.1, 3.63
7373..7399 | -0.9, 3.51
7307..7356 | -0.5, 3.3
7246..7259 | 0.3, 3.01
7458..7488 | -0.6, 3.66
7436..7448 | 0.2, 3.47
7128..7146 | 2.9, 2.38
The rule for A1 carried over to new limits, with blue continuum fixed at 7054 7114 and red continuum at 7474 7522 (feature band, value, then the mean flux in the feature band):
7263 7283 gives -0.46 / 3.26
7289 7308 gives 0.42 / 3.17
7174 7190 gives 1.84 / 2.65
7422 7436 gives 0.02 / 3.52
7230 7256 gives 0.88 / 3.02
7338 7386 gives -0.73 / 3.43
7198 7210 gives 1.95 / 2.55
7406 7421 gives -0.06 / 3.5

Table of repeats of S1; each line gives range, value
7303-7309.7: 3.22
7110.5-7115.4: 2.81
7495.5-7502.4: 3.63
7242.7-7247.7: 3.06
